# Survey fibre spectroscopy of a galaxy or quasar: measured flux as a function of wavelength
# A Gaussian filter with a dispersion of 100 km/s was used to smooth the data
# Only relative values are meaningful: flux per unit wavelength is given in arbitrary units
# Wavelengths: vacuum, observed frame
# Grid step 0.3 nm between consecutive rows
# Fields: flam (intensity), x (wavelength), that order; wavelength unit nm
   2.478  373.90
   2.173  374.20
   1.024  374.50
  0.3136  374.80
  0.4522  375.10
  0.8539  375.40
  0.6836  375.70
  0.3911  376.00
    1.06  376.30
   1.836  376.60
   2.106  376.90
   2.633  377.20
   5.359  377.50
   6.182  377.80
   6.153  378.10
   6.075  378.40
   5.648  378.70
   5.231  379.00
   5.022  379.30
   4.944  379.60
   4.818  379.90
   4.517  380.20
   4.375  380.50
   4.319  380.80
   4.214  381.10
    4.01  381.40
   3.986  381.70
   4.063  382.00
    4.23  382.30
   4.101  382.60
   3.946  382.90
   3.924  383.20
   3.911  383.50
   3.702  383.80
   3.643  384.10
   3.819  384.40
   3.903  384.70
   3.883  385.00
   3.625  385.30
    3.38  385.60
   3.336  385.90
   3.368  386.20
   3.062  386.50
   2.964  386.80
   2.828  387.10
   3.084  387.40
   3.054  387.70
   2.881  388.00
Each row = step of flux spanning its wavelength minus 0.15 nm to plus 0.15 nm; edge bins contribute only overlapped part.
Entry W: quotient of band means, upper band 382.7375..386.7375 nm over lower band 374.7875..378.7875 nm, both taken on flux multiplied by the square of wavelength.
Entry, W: 1.31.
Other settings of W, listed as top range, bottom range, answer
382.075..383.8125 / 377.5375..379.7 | 0.73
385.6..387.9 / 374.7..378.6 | 1.21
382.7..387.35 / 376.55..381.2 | 0.79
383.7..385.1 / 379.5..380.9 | 0.84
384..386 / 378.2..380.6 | 0.74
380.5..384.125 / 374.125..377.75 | 2.46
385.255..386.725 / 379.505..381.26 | 0.76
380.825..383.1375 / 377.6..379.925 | 0.75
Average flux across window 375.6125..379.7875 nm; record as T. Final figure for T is 3.86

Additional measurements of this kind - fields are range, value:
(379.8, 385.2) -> 4.06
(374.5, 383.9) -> 3.6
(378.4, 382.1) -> 4.66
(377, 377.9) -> 4.5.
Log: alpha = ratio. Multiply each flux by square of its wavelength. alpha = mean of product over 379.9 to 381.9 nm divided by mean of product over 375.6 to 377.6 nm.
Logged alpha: 2.23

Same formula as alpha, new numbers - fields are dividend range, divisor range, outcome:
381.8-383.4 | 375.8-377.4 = 2.46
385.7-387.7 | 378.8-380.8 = 0.67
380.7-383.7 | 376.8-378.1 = 0.95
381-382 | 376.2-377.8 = 1.39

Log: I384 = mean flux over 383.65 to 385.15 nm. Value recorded 3.79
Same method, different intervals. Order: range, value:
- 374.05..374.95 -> 1.17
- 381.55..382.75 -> 4.09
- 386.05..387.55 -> 3.06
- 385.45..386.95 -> 3.22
